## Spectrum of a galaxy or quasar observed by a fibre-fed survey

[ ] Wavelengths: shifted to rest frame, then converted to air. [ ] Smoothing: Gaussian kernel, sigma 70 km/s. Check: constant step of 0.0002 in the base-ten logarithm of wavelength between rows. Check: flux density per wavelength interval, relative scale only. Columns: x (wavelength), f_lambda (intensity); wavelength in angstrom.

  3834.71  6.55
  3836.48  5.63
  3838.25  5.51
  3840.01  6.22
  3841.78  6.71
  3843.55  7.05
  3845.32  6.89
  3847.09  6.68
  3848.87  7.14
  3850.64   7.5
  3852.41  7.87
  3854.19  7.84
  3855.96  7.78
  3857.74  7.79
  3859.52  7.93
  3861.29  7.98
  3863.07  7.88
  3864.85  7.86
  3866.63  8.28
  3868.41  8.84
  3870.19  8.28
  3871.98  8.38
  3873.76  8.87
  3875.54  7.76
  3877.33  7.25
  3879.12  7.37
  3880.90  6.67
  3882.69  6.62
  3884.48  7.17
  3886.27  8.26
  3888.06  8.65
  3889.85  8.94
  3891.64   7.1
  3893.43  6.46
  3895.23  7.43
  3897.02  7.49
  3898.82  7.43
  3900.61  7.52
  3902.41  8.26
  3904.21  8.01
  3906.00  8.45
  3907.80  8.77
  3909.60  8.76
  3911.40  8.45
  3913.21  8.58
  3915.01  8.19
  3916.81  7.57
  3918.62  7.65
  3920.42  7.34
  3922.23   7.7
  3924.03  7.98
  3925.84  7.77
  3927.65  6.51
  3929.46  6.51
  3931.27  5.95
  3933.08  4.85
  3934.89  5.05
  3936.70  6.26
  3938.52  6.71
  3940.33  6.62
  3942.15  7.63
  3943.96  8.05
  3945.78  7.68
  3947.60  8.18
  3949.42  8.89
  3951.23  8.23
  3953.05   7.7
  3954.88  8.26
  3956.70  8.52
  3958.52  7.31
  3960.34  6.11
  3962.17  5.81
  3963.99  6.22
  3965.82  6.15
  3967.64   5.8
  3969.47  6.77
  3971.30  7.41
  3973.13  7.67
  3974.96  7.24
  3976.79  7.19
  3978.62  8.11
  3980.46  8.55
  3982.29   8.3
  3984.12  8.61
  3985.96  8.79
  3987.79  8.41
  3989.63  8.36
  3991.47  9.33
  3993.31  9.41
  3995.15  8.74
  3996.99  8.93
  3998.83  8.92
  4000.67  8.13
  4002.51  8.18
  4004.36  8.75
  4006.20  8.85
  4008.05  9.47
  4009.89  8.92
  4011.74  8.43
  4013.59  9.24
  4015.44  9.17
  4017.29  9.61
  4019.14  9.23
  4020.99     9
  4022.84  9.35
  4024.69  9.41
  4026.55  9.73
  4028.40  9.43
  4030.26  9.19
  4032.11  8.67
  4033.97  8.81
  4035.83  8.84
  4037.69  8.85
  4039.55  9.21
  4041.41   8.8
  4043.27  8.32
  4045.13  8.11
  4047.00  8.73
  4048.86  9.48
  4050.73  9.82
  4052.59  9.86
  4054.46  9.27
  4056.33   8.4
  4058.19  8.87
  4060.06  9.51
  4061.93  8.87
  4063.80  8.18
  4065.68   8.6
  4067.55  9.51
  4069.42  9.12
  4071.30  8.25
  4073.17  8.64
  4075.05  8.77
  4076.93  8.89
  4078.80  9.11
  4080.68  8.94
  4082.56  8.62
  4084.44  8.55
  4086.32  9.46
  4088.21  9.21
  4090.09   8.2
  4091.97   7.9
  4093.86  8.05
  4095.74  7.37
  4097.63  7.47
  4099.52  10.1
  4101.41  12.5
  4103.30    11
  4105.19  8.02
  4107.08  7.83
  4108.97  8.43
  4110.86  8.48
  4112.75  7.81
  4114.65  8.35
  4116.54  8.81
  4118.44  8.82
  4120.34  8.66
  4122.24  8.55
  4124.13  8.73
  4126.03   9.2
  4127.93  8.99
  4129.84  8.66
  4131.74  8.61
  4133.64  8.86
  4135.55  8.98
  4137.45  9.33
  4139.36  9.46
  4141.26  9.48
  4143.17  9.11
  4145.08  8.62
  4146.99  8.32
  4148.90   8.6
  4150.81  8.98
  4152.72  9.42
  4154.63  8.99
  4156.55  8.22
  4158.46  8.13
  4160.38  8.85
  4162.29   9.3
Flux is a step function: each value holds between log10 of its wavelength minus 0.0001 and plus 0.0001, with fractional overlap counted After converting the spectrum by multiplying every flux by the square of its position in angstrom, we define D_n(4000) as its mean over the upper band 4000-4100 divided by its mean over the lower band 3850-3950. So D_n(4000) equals 1.25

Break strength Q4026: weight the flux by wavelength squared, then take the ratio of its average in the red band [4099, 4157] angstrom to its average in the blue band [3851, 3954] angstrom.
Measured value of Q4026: 1.31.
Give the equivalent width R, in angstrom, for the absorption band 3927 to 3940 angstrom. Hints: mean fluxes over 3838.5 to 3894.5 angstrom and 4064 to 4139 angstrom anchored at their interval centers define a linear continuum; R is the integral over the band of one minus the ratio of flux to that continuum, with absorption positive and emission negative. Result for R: 3.2 angstrom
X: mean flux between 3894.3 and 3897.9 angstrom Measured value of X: 7.45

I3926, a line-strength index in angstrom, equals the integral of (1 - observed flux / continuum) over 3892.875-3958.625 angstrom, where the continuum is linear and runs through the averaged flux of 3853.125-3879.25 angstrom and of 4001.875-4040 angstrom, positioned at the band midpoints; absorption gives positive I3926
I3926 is 6.9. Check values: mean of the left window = 8.02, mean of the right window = 9.07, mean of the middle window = 7.54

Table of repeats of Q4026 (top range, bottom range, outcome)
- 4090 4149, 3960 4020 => 1.15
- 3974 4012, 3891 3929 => 1.15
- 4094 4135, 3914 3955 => 1.33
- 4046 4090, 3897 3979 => 1.30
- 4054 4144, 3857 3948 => 1.29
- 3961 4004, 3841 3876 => 1.08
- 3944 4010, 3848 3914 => 1.06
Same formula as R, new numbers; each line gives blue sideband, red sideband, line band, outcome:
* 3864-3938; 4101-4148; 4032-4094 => -2.25 angstrom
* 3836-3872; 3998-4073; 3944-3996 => 3.95 angstrom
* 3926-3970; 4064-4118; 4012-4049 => -4.87 angstrom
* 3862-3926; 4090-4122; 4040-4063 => -1.38 angstrom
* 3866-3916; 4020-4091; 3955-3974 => 3.52 angstrom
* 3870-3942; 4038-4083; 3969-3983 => 0.79 angstrom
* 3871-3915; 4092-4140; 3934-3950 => 1.74 angstrom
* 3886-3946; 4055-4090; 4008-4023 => -1.40 angstrom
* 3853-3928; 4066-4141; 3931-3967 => 4.92 angstrom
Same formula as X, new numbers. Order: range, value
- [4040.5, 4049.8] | 8.68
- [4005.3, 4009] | 9.16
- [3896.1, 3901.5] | 7.49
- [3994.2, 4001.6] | 8.69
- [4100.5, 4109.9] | 9.55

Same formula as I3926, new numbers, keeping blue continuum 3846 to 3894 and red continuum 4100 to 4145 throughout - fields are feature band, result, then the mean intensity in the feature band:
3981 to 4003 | -0.9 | 8.69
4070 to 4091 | 0.0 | 8.79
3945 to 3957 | -0.1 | 8.2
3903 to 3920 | -0.6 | 8.24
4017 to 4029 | -1.2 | 9.39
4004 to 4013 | -0.5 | 8.91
